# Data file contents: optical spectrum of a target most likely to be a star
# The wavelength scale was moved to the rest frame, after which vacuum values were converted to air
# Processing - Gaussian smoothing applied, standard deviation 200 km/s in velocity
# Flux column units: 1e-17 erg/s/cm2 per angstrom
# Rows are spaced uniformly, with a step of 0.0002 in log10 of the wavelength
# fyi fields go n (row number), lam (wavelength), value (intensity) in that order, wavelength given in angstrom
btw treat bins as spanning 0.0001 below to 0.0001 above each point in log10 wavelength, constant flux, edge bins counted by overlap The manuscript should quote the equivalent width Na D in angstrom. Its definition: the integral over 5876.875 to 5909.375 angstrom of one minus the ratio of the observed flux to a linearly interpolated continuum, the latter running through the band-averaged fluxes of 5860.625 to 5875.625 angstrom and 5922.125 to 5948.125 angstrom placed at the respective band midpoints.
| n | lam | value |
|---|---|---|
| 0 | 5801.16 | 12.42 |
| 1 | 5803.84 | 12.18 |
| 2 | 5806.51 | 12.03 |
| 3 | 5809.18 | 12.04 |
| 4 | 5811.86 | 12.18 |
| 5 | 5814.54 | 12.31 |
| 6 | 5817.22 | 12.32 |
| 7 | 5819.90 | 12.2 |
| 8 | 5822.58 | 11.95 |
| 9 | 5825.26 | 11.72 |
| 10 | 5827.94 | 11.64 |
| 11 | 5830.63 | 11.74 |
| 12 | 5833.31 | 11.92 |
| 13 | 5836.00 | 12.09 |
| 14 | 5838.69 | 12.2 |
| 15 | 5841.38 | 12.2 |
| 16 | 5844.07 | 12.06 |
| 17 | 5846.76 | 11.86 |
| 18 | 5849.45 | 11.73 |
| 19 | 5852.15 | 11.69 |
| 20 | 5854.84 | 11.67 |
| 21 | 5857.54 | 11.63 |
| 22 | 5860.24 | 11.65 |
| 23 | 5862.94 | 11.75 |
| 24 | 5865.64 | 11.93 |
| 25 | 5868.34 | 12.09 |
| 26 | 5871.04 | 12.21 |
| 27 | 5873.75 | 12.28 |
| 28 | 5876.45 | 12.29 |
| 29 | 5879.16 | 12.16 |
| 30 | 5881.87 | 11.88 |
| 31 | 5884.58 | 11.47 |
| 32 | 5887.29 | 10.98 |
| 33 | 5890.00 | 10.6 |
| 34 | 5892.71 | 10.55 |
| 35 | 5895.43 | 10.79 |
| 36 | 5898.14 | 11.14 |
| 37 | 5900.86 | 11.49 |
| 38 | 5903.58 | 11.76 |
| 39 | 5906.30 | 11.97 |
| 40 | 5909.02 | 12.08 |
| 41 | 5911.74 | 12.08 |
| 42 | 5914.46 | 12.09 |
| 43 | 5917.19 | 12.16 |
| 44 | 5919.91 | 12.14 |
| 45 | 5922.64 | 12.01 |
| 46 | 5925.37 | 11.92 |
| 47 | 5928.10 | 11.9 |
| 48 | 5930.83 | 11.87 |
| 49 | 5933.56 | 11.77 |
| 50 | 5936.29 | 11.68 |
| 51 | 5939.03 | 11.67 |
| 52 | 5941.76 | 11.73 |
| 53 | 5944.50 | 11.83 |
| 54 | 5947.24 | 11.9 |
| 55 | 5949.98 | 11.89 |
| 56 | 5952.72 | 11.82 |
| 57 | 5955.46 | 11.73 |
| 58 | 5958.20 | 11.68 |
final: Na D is 1.5 angstrom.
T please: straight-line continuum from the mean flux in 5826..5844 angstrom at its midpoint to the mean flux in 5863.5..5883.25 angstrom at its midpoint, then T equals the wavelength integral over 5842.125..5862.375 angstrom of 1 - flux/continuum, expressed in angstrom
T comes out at 0.4 angstrom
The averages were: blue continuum 12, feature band 11.8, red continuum 12.1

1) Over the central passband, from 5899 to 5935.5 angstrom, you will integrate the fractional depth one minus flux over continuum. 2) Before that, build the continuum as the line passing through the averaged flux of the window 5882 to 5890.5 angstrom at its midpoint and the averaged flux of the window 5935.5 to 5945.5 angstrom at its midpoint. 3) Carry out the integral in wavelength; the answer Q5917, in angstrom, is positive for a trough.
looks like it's -1.4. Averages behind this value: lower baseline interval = 11.2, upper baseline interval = 11.7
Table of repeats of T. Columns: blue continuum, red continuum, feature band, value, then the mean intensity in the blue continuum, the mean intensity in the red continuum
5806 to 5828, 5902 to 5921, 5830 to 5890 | 1.0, 12.1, 12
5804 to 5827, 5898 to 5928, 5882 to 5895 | 1.1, 12.1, 11.9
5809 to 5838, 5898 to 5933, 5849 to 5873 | 0.3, 12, 11.9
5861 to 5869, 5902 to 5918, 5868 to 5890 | 0.2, 11.9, 12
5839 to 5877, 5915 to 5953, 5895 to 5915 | 0.3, 11.9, 11.9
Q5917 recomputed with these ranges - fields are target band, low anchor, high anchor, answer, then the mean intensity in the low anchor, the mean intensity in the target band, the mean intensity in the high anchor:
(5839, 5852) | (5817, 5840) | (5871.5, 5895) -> -0.1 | 12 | 12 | 11.5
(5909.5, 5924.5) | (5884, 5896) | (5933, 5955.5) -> -1.0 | 10.8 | 12.1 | 11.8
